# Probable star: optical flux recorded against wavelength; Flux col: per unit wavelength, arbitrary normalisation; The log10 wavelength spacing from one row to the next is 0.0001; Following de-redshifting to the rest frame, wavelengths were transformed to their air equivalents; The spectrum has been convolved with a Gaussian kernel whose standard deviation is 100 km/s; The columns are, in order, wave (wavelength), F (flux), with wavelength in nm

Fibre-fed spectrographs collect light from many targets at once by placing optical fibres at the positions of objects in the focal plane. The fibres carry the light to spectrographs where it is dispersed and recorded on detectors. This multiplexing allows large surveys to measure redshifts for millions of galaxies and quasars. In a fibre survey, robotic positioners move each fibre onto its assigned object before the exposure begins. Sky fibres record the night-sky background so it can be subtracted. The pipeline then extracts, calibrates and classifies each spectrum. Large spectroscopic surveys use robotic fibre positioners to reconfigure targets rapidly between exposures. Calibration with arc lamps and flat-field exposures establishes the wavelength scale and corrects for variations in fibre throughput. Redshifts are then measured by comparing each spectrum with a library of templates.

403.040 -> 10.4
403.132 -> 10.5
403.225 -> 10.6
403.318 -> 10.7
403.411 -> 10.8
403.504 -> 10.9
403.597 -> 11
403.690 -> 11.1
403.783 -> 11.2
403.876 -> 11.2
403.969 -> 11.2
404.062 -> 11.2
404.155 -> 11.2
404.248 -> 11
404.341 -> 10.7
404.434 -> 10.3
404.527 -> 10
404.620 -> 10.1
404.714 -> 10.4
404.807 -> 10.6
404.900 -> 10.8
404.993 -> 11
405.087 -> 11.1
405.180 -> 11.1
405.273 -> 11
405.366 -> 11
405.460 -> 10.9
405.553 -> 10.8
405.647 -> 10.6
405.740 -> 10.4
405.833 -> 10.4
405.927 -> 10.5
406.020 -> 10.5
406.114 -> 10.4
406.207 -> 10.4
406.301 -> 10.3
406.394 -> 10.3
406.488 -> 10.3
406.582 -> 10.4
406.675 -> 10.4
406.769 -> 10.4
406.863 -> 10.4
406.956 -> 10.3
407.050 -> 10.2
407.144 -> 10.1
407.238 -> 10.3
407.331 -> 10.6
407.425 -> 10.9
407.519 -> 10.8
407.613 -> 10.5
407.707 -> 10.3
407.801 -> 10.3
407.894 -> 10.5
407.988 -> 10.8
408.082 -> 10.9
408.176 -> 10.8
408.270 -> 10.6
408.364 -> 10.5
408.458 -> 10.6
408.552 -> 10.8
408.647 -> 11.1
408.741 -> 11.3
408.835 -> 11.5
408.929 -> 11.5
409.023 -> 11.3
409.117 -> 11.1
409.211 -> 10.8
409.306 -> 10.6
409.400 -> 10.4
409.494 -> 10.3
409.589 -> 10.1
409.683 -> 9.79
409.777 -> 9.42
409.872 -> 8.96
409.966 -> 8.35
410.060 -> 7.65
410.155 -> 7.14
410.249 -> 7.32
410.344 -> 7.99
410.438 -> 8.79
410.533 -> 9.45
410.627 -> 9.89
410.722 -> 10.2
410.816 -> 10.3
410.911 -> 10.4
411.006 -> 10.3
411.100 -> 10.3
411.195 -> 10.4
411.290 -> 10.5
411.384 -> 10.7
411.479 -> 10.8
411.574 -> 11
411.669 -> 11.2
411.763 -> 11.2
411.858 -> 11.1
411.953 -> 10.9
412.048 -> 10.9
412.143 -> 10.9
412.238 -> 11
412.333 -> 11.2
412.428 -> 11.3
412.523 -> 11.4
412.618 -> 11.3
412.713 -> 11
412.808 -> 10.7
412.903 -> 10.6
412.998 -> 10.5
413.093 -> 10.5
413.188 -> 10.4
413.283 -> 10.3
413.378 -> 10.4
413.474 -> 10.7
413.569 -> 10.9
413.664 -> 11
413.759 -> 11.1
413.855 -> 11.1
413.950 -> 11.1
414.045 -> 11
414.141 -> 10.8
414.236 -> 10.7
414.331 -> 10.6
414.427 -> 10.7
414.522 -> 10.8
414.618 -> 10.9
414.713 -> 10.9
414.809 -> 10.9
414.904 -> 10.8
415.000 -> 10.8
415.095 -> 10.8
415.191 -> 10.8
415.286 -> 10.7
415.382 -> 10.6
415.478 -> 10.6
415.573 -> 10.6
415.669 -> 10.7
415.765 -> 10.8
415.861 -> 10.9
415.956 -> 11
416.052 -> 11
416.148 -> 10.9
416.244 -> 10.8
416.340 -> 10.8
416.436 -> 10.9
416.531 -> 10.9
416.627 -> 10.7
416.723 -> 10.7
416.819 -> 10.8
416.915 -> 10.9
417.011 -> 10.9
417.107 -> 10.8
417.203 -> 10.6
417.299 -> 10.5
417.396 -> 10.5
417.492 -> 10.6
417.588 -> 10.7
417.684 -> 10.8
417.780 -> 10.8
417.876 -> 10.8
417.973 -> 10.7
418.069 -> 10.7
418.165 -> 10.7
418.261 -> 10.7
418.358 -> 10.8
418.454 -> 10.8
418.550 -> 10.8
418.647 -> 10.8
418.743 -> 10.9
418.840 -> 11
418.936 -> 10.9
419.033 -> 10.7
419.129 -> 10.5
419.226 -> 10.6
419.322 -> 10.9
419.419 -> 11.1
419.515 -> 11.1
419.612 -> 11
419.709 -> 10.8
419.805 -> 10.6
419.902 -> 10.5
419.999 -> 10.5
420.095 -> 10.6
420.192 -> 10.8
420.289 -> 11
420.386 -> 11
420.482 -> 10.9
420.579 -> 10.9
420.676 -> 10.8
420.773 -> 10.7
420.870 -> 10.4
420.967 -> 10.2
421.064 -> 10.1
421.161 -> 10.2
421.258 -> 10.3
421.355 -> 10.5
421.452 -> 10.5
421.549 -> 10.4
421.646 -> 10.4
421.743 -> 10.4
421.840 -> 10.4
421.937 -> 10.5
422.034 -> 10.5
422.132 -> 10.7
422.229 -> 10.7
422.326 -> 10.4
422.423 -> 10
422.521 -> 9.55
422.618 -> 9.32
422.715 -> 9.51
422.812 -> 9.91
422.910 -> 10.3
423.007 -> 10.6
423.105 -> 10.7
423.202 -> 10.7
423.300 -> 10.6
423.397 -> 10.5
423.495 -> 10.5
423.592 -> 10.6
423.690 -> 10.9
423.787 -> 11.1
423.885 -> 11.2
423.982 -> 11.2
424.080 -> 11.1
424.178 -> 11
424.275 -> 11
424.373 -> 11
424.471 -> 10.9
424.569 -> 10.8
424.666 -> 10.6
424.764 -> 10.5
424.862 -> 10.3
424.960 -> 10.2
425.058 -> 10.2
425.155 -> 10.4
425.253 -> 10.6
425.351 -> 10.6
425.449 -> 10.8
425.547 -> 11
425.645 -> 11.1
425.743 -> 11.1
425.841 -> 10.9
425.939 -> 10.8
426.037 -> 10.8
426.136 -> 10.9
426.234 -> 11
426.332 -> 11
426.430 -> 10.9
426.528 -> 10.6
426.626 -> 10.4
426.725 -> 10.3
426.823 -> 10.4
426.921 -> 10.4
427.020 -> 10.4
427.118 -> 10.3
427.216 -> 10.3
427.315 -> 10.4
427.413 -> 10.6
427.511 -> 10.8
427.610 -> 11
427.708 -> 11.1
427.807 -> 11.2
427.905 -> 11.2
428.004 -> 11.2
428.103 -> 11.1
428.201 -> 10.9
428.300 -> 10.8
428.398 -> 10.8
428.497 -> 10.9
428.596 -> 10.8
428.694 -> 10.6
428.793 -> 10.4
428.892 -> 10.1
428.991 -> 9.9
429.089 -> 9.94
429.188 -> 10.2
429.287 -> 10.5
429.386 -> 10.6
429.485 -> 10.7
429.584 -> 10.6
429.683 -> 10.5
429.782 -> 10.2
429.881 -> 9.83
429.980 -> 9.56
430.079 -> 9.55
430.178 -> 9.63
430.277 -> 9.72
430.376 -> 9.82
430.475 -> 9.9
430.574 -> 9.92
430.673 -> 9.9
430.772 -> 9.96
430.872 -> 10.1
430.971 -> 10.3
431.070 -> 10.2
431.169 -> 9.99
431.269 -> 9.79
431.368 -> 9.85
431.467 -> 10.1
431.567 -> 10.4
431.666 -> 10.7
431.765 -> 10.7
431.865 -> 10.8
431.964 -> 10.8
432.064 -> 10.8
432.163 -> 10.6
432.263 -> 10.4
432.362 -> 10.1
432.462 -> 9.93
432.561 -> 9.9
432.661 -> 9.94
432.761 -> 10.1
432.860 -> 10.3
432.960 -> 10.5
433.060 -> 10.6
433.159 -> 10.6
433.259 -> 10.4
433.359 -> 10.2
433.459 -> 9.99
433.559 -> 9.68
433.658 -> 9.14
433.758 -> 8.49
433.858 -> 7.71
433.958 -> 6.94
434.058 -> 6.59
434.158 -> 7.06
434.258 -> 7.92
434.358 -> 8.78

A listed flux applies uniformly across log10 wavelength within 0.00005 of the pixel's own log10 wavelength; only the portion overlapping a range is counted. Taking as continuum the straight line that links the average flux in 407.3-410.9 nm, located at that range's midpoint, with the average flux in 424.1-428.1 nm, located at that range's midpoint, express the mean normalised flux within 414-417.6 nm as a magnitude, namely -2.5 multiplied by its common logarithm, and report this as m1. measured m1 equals -0.04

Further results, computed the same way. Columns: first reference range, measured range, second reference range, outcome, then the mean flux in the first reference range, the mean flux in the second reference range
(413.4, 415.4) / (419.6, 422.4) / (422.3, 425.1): 0.01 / 10.8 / 10.5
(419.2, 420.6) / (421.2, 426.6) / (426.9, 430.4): 0.01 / 10.8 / 10.5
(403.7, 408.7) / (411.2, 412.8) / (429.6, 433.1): -0.05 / 10.6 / 10.2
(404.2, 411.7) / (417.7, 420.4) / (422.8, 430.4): -0.03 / 10.3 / 10.6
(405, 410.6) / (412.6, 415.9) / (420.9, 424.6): -0.04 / 10.3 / 10.5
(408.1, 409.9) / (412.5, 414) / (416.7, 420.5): -0.01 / 10.6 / 10.8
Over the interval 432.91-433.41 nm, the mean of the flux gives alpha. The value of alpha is 10.5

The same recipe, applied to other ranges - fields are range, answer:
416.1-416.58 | 10.9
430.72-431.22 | 10.1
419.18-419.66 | 10.9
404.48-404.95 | 10.4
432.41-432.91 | 10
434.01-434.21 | 6.84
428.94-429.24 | 10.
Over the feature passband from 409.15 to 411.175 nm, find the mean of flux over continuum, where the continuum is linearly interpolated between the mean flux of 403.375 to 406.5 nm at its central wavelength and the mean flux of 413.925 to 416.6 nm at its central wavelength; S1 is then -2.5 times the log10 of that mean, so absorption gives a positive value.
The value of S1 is 0.14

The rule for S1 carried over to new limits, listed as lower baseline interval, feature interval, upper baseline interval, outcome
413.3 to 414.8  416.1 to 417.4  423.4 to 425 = 0.006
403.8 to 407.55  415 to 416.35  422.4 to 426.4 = -0.016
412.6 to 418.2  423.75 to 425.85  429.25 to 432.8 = -0.039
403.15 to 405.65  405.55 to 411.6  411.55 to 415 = 0.063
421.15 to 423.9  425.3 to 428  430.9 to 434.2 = -0.062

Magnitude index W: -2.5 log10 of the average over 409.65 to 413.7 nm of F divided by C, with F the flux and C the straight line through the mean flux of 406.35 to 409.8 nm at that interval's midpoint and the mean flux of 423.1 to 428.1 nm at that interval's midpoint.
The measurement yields 0.04 mag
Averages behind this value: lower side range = 10.6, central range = 10.2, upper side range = 10.8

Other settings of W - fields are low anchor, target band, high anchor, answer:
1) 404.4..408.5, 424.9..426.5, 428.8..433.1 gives -0.05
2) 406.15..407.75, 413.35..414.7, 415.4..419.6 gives -0.02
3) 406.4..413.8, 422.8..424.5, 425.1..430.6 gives -0.03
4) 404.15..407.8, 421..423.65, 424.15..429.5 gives 0.03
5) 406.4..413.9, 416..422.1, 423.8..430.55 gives -0.02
